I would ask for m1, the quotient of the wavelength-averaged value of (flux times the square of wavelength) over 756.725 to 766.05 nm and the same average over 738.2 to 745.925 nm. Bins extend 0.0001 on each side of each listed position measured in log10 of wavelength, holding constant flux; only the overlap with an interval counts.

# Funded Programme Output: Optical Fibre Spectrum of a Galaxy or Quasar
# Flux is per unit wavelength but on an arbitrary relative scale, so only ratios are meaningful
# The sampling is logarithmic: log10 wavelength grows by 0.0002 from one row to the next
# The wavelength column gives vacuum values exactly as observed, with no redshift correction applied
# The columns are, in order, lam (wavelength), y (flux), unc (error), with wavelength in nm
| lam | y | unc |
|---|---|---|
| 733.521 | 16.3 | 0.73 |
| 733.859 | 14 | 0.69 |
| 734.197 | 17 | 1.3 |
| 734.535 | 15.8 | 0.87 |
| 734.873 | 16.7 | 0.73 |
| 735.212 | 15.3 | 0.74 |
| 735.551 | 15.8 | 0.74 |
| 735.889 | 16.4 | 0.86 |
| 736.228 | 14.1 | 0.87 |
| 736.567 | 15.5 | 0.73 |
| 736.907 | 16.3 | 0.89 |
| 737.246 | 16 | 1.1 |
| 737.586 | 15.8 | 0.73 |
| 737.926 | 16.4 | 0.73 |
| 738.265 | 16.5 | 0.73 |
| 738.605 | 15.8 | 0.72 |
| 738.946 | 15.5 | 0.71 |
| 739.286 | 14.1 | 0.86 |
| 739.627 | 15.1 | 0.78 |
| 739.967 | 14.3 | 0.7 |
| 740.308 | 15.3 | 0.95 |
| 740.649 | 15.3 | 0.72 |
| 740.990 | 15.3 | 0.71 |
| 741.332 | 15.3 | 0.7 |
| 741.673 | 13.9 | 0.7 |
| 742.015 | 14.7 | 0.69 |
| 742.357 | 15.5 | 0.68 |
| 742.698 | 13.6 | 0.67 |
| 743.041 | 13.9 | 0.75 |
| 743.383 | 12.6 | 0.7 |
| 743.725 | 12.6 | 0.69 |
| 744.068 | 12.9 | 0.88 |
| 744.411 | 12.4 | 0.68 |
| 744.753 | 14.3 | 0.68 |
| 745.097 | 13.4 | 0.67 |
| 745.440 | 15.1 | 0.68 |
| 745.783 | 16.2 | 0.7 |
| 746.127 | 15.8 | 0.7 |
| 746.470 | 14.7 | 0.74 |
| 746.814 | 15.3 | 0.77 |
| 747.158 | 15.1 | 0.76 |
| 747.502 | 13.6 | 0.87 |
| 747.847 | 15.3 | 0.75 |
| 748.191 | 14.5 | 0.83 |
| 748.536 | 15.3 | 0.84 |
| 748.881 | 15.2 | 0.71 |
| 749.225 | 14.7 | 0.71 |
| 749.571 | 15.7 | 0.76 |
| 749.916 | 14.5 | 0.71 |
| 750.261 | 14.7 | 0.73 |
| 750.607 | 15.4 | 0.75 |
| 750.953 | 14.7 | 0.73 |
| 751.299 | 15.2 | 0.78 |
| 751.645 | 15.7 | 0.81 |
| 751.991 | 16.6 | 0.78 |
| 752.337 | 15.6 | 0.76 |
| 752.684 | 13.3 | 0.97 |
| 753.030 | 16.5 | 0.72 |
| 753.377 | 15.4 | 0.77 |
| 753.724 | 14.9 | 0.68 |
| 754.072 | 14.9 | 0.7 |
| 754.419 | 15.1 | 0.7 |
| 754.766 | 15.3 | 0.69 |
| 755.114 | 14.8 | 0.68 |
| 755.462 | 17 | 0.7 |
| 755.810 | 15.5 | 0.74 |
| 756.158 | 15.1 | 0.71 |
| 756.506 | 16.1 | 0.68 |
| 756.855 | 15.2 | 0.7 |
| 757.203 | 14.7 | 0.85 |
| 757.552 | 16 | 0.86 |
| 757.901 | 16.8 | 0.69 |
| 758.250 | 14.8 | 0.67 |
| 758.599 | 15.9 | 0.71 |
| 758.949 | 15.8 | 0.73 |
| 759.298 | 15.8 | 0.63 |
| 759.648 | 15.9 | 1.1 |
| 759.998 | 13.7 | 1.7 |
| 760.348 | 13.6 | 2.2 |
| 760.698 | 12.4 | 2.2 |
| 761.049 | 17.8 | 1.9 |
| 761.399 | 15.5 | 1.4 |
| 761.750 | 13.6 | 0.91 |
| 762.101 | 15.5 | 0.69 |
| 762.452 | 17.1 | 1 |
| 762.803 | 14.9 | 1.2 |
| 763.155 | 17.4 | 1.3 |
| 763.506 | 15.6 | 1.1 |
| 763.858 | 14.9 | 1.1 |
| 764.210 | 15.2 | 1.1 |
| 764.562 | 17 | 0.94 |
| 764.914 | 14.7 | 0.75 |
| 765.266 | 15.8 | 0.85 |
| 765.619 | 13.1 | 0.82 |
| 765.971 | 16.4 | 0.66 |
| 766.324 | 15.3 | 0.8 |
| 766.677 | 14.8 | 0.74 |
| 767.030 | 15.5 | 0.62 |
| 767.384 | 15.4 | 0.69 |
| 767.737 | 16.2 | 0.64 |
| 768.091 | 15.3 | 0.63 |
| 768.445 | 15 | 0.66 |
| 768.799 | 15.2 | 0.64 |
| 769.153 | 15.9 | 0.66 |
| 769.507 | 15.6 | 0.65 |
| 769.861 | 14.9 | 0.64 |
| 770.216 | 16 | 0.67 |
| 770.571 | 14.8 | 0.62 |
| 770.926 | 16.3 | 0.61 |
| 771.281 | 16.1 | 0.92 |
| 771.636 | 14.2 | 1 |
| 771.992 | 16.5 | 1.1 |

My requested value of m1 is 1.12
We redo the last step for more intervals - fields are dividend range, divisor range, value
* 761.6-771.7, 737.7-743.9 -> 1.12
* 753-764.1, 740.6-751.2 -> 1.09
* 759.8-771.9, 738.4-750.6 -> 1.11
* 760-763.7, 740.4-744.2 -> 1.13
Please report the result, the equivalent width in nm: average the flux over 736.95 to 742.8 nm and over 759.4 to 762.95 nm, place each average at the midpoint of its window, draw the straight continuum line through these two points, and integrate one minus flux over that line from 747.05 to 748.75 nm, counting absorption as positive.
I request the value 0.04 nm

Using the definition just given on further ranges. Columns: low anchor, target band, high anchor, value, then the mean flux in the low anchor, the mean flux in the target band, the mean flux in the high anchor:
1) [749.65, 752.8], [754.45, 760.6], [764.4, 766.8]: -0.07 nm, 15.1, 15.4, 15.3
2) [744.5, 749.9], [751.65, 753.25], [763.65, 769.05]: -0.05 nm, 14.9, 15.5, 15.3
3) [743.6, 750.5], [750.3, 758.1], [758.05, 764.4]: -0.25 nm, 14.6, 15.4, 15.3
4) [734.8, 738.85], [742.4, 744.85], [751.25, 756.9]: 0.38 nm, 15.9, 13.3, 15.4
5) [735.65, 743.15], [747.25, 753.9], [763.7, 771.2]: 0.09 nm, 15.2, 15.1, 15.4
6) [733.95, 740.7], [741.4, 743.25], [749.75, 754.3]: 0.14 nm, 15.6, 14.3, 15.2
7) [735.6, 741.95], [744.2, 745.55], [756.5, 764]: 0.15 nm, 15.4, 13.7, 15.4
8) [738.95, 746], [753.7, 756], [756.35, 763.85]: -0.04 nm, 14.3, 15.4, 15.4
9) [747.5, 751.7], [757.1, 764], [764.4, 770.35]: -0.07 nm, 15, 15.4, 15.4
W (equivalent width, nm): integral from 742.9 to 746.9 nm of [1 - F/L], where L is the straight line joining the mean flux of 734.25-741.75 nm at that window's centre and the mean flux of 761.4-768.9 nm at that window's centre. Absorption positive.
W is 0.37 nm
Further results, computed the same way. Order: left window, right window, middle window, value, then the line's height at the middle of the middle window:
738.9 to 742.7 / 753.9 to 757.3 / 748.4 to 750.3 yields 0.017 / 15.2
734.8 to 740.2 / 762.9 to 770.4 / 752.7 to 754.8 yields 0.044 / 15.5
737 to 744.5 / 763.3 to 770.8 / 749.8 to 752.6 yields -0.052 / 15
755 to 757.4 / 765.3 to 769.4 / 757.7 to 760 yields -0.031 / 15.5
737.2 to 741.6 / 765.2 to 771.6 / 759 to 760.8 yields 0.109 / 15.4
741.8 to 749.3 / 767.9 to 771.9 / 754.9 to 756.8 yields -0.107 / 14.8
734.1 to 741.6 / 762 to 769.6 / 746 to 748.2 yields 0.093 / 15.6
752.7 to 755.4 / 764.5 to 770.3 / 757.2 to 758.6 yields -0.041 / 15.3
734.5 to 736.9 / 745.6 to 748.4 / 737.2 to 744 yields 0.266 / 15.4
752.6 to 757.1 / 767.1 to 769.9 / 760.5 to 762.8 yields 0.021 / 15.4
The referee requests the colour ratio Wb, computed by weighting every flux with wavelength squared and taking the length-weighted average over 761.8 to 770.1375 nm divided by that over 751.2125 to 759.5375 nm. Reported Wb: 1.03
